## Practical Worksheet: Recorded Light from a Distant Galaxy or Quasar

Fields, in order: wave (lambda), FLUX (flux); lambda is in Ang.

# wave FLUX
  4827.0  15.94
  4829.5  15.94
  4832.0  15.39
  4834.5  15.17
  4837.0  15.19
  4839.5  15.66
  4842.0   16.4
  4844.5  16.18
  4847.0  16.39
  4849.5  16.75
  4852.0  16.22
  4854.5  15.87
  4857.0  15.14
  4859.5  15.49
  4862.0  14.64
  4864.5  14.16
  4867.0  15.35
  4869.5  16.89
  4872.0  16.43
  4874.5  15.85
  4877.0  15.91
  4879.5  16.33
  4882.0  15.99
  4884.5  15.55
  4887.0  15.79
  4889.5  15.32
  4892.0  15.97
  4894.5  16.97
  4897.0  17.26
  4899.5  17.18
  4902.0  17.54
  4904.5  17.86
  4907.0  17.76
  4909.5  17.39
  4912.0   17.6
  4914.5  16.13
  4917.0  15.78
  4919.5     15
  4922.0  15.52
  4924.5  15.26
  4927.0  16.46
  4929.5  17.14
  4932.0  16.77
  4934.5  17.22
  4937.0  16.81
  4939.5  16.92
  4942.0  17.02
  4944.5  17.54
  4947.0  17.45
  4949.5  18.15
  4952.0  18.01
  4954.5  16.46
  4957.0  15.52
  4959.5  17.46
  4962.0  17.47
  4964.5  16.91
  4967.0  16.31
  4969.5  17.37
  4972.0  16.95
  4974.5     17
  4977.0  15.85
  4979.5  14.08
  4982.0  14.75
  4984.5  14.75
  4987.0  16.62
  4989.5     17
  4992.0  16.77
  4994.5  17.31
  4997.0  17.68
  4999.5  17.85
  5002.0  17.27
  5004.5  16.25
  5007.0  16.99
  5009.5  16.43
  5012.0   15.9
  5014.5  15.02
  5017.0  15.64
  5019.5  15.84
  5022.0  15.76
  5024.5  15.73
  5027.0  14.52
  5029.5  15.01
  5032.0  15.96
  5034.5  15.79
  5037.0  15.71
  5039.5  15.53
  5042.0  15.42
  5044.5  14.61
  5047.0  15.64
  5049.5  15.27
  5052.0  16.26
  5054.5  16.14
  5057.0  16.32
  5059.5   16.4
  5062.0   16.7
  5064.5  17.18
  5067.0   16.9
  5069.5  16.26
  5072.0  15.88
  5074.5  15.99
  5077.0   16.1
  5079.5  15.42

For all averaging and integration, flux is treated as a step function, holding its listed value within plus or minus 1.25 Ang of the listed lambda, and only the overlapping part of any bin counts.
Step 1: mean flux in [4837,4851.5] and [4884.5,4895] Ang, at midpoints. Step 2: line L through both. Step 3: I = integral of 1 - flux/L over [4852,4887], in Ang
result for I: 0.7 Ang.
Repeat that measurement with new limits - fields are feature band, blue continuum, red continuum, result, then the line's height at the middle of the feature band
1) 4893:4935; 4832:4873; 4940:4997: -1.3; 16.2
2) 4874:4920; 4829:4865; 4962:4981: -1.6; 16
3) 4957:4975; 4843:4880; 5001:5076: -1.2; 15.9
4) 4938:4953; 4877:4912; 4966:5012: -0.8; 16.6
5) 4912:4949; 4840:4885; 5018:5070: -1.7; 15.9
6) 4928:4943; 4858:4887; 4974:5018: -0.9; 16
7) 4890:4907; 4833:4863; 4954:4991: -1.2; 16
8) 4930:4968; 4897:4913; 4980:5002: -0.1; 17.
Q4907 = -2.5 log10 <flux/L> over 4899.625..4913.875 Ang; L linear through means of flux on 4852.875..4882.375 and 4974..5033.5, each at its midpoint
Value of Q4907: -0.114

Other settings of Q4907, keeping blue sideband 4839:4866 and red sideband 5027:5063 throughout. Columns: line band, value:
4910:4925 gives -0.02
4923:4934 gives -0.05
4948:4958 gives -0.09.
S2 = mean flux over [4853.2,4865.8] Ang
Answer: 15.1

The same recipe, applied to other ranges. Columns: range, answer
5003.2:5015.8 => 16.1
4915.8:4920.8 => 15.4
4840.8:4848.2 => 16.3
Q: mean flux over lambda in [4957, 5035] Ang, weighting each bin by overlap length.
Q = 16.3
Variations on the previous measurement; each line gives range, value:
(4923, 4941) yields 16.6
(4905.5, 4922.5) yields 16.5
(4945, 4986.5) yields 16.6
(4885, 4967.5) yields 16.8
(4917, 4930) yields 15.8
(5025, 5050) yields 15.4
